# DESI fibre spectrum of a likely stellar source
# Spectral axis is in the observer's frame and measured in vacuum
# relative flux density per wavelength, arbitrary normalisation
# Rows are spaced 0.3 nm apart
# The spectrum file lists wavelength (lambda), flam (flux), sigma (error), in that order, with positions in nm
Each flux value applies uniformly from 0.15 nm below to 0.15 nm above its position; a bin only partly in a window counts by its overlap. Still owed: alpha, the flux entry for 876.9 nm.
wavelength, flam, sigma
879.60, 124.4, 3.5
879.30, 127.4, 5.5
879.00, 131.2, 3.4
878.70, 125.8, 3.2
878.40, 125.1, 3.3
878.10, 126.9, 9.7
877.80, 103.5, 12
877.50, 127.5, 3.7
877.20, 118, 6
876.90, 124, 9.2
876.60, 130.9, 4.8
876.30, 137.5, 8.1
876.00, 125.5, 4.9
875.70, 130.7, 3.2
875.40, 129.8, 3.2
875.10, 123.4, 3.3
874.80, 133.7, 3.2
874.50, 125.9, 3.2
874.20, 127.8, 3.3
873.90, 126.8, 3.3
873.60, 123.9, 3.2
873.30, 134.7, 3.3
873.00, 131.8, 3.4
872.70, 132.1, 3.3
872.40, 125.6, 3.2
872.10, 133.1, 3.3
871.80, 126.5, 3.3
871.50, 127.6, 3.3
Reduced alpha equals 124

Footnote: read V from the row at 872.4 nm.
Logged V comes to 125.6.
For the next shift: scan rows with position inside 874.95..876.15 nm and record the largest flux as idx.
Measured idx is 130.7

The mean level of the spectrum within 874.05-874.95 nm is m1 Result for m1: 129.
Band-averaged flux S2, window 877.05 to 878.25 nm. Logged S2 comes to 119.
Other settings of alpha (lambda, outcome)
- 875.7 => 130.7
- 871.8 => 126.5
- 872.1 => 133.1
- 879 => 131.2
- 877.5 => 127.5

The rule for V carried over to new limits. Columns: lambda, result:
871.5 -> 127.6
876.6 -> 130.9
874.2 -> 127.8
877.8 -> 103.5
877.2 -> 118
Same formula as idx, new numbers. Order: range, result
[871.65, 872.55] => 133.1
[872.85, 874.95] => 134.7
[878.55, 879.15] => 131.2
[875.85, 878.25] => 137.5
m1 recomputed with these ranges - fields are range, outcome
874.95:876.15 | 127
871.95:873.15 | 131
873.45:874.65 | 126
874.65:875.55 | 129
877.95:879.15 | 127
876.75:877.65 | 123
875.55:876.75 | 131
